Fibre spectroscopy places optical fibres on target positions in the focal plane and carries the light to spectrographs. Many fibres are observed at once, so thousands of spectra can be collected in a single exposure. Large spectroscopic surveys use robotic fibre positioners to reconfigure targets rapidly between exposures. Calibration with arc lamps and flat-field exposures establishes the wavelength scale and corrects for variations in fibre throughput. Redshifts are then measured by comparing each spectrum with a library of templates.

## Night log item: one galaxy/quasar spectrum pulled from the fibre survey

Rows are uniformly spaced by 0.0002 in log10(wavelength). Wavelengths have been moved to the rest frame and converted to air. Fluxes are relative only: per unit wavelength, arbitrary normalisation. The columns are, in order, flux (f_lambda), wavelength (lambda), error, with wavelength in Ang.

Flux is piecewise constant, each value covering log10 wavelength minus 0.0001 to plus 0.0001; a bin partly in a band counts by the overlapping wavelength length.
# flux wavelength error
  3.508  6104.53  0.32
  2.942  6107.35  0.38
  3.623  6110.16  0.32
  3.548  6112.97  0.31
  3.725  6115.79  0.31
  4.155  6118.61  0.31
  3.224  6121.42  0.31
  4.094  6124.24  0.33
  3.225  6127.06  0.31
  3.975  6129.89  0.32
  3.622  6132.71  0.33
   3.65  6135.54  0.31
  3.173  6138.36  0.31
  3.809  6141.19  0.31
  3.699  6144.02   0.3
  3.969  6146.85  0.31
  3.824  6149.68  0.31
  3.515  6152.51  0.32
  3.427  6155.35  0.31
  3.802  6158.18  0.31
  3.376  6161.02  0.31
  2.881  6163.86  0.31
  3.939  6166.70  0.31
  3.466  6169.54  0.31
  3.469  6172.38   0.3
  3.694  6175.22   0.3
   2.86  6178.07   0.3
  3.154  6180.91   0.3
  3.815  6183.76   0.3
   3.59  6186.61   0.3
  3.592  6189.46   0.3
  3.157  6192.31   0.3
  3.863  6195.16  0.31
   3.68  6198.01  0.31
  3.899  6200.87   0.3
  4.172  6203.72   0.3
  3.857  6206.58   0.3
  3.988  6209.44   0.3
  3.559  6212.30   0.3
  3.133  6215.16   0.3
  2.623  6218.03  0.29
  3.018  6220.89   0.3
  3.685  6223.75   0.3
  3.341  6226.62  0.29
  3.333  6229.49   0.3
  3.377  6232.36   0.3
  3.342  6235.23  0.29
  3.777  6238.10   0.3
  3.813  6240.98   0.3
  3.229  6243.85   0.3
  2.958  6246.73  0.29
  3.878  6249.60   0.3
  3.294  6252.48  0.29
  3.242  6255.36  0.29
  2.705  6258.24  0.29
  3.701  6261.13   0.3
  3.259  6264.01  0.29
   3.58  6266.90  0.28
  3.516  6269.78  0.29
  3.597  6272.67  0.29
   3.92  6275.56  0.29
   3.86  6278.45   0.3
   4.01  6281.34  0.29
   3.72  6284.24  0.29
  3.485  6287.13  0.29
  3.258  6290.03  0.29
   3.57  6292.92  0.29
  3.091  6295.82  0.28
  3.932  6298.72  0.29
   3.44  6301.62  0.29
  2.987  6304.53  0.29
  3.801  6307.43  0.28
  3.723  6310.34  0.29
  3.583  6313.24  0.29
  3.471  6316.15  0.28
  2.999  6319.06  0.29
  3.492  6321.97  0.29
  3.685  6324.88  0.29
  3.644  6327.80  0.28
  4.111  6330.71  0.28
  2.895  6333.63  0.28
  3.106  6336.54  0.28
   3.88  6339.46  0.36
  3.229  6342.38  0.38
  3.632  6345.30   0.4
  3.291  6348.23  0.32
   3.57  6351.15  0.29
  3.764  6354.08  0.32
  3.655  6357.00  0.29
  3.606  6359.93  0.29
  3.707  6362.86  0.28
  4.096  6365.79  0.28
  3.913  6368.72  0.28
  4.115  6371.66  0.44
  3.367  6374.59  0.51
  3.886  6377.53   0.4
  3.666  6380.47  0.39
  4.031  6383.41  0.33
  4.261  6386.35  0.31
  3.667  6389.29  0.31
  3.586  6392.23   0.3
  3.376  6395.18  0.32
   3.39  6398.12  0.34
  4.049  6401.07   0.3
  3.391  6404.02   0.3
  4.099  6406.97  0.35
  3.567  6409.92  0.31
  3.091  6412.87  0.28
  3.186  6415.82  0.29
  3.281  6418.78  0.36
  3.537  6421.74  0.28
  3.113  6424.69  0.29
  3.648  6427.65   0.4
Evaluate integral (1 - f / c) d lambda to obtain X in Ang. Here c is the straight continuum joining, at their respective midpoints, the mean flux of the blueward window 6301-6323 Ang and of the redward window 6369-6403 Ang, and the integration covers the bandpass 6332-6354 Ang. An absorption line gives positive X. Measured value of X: 1.1 Ang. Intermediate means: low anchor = 3.44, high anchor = 3.76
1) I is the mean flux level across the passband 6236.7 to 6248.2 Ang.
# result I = 3.44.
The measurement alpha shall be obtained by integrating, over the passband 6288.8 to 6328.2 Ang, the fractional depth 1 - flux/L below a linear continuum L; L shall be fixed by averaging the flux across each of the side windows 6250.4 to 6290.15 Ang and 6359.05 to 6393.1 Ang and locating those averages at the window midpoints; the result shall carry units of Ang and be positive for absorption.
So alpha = 1.8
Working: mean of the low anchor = 3.52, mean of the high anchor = 3.83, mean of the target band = 3.47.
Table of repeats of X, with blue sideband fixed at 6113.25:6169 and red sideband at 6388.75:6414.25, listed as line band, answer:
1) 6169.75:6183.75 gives 1.0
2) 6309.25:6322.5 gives 0.6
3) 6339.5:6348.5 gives 0.3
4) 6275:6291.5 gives -0.4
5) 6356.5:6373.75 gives -1.2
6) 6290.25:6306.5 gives 0.9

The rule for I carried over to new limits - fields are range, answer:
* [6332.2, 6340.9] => 3.3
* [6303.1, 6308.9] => 3.4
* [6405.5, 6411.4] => 3.83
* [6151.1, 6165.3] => 3.4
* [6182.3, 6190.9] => 3.66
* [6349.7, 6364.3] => 3.66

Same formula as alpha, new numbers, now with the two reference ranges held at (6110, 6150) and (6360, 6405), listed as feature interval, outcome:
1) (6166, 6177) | 0.30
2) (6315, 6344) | 2.30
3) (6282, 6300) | 1.01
